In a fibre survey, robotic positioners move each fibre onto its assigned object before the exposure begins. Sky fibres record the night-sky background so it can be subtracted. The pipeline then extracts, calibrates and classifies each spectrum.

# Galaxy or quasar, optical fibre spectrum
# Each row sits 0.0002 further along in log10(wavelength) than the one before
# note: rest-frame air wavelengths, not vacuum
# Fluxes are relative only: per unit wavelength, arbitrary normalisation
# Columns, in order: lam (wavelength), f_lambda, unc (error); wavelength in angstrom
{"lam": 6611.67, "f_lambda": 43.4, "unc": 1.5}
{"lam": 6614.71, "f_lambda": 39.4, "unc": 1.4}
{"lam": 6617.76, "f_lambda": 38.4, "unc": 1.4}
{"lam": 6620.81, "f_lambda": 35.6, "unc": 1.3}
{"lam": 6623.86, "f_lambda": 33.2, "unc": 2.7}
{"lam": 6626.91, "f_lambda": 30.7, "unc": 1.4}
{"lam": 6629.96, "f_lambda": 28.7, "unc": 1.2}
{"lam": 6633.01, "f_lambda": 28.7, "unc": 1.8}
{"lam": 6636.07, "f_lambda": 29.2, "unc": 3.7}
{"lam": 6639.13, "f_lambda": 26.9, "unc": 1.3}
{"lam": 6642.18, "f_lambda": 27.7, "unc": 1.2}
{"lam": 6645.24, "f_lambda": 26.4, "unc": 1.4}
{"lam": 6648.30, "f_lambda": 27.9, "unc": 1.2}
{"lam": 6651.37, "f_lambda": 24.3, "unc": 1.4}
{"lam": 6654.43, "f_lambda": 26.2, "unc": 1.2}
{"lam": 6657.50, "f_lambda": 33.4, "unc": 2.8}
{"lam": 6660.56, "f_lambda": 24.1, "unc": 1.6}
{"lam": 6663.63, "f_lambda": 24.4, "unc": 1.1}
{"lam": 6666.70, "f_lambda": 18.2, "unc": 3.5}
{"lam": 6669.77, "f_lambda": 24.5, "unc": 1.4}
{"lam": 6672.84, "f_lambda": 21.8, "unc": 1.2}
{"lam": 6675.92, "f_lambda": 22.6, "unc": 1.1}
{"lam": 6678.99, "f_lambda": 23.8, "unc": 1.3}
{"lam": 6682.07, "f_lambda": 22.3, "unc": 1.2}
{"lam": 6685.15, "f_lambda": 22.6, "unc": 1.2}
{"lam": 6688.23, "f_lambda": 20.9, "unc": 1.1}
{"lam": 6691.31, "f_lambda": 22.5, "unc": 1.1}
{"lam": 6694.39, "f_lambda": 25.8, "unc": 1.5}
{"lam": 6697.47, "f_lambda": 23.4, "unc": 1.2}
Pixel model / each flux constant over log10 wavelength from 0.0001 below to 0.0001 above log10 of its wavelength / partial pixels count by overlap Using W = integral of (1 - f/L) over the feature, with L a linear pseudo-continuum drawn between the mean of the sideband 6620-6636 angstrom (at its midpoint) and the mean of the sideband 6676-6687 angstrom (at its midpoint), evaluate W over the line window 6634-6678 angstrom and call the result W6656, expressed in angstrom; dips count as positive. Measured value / 1.9 angstrom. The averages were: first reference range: 31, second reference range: 22.8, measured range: 25.6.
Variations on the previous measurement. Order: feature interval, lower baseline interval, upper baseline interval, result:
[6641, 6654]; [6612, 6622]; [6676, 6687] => 1.91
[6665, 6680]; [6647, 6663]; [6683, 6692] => 1.29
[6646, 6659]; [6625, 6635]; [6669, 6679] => -0.85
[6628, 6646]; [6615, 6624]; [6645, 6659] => 2.11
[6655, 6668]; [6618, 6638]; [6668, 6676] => -0.10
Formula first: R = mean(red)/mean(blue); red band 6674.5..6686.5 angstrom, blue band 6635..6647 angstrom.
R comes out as 0.8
